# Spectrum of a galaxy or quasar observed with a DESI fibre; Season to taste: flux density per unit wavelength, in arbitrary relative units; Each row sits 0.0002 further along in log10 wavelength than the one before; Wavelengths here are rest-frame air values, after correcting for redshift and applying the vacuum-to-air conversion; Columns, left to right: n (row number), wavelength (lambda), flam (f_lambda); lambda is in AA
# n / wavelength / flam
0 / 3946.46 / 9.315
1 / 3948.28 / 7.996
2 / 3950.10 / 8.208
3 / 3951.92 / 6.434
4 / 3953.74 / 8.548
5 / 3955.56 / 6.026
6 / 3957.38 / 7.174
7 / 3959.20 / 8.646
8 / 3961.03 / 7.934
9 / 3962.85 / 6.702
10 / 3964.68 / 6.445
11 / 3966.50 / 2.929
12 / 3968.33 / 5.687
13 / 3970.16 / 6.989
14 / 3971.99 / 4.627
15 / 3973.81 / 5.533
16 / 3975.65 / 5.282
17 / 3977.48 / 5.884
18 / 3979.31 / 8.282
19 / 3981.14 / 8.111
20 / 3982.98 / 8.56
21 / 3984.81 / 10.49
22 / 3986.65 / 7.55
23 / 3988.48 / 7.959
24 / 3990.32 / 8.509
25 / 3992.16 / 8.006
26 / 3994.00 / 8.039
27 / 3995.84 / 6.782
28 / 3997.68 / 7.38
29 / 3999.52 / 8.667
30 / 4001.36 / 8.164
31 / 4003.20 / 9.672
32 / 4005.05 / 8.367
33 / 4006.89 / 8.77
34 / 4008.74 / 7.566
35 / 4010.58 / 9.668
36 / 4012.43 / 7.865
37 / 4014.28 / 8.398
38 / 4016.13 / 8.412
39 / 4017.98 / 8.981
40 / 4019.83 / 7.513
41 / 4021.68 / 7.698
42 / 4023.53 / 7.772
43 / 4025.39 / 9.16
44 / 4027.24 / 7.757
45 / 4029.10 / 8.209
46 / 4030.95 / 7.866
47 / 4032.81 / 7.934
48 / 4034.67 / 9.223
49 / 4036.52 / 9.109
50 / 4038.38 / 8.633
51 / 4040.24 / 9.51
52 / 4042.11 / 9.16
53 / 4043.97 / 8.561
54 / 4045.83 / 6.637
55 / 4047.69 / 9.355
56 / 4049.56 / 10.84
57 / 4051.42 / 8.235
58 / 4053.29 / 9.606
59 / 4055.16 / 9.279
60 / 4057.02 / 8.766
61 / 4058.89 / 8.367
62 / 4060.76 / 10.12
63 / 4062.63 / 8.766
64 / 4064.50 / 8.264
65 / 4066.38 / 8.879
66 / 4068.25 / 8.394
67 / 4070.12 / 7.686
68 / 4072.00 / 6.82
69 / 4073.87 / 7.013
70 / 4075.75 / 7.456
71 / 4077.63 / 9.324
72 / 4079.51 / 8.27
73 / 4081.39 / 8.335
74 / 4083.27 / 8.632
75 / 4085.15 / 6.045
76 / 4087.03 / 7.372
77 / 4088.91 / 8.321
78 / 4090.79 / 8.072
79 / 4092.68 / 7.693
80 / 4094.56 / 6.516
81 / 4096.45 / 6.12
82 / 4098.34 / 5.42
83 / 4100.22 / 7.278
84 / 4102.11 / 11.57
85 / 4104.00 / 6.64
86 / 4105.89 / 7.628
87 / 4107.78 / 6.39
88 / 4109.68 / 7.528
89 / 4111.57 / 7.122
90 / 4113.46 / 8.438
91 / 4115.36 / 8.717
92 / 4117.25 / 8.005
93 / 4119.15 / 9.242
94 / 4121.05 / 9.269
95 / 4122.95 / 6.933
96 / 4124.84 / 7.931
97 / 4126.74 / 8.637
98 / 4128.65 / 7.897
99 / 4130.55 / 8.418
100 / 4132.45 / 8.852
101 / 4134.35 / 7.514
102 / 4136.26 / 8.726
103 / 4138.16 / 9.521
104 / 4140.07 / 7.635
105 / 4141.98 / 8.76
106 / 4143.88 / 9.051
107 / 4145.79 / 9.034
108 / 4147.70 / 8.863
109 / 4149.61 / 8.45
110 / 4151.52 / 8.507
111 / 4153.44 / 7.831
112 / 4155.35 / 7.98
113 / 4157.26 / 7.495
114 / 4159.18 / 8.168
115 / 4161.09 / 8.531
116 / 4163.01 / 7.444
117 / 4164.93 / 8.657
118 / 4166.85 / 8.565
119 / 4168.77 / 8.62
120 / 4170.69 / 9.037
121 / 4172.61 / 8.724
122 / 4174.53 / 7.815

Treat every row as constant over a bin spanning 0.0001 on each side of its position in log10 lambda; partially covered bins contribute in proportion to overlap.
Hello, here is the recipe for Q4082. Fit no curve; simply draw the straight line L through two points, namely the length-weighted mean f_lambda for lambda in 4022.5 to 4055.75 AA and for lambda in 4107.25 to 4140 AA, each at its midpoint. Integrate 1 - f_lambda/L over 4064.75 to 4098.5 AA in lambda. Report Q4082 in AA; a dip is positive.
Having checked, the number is 3.2 AA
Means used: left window 8.7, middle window 7.64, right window 8.19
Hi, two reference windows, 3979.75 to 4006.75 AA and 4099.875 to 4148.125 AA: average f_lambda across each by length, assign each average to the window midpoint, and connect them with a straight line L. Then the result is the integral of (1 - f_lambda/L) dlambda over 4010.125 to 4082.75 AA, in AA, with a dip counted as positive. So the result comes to -1.7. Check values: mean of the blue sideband 8.32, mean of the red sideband 8.3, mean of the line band 8.5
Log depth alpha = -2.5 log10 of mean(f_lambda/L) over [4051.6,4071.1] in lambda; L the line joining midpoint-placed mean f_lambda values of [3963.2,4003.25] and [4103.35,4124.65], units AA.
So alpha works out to -0.16 mag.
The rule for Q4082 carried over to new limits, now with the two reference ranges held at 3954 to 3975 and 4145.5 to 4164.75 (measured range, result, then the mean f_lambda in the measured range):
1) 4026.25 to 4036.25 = -1.85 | 8.27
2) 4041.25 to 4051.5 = -2.47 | 8.85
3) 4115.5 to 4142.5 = -1.46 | 8.38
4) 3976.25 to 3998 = -4.70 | 7.94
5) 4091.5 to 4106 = 0.57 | 7.35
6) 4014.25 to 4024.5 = -1.88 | 8.11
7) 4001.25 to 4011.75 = -3.12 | 8.72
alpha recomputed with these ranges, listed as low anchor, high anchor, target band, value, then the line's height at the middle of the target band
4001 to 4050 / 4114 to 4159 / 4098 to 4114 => 0.11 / 8.43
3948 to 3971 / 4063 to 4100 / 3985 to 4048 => -0.16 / 7.22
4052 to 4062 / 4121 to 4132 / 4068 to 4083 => 0.13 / 8.9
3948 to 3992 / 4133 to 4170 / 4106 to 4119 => 0.05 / 8.12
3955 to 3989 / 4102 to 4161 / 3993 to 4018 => -0.16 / 7.17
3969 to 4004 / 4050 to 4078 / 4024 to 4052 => -0.06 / 8.19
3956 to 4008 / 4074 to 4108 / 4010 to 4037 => -0.12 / 7.48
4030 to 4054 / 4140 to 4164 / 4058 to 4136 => 0.08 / 8.56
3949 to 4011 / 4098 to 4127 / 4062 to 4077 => -0.02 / 7.79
